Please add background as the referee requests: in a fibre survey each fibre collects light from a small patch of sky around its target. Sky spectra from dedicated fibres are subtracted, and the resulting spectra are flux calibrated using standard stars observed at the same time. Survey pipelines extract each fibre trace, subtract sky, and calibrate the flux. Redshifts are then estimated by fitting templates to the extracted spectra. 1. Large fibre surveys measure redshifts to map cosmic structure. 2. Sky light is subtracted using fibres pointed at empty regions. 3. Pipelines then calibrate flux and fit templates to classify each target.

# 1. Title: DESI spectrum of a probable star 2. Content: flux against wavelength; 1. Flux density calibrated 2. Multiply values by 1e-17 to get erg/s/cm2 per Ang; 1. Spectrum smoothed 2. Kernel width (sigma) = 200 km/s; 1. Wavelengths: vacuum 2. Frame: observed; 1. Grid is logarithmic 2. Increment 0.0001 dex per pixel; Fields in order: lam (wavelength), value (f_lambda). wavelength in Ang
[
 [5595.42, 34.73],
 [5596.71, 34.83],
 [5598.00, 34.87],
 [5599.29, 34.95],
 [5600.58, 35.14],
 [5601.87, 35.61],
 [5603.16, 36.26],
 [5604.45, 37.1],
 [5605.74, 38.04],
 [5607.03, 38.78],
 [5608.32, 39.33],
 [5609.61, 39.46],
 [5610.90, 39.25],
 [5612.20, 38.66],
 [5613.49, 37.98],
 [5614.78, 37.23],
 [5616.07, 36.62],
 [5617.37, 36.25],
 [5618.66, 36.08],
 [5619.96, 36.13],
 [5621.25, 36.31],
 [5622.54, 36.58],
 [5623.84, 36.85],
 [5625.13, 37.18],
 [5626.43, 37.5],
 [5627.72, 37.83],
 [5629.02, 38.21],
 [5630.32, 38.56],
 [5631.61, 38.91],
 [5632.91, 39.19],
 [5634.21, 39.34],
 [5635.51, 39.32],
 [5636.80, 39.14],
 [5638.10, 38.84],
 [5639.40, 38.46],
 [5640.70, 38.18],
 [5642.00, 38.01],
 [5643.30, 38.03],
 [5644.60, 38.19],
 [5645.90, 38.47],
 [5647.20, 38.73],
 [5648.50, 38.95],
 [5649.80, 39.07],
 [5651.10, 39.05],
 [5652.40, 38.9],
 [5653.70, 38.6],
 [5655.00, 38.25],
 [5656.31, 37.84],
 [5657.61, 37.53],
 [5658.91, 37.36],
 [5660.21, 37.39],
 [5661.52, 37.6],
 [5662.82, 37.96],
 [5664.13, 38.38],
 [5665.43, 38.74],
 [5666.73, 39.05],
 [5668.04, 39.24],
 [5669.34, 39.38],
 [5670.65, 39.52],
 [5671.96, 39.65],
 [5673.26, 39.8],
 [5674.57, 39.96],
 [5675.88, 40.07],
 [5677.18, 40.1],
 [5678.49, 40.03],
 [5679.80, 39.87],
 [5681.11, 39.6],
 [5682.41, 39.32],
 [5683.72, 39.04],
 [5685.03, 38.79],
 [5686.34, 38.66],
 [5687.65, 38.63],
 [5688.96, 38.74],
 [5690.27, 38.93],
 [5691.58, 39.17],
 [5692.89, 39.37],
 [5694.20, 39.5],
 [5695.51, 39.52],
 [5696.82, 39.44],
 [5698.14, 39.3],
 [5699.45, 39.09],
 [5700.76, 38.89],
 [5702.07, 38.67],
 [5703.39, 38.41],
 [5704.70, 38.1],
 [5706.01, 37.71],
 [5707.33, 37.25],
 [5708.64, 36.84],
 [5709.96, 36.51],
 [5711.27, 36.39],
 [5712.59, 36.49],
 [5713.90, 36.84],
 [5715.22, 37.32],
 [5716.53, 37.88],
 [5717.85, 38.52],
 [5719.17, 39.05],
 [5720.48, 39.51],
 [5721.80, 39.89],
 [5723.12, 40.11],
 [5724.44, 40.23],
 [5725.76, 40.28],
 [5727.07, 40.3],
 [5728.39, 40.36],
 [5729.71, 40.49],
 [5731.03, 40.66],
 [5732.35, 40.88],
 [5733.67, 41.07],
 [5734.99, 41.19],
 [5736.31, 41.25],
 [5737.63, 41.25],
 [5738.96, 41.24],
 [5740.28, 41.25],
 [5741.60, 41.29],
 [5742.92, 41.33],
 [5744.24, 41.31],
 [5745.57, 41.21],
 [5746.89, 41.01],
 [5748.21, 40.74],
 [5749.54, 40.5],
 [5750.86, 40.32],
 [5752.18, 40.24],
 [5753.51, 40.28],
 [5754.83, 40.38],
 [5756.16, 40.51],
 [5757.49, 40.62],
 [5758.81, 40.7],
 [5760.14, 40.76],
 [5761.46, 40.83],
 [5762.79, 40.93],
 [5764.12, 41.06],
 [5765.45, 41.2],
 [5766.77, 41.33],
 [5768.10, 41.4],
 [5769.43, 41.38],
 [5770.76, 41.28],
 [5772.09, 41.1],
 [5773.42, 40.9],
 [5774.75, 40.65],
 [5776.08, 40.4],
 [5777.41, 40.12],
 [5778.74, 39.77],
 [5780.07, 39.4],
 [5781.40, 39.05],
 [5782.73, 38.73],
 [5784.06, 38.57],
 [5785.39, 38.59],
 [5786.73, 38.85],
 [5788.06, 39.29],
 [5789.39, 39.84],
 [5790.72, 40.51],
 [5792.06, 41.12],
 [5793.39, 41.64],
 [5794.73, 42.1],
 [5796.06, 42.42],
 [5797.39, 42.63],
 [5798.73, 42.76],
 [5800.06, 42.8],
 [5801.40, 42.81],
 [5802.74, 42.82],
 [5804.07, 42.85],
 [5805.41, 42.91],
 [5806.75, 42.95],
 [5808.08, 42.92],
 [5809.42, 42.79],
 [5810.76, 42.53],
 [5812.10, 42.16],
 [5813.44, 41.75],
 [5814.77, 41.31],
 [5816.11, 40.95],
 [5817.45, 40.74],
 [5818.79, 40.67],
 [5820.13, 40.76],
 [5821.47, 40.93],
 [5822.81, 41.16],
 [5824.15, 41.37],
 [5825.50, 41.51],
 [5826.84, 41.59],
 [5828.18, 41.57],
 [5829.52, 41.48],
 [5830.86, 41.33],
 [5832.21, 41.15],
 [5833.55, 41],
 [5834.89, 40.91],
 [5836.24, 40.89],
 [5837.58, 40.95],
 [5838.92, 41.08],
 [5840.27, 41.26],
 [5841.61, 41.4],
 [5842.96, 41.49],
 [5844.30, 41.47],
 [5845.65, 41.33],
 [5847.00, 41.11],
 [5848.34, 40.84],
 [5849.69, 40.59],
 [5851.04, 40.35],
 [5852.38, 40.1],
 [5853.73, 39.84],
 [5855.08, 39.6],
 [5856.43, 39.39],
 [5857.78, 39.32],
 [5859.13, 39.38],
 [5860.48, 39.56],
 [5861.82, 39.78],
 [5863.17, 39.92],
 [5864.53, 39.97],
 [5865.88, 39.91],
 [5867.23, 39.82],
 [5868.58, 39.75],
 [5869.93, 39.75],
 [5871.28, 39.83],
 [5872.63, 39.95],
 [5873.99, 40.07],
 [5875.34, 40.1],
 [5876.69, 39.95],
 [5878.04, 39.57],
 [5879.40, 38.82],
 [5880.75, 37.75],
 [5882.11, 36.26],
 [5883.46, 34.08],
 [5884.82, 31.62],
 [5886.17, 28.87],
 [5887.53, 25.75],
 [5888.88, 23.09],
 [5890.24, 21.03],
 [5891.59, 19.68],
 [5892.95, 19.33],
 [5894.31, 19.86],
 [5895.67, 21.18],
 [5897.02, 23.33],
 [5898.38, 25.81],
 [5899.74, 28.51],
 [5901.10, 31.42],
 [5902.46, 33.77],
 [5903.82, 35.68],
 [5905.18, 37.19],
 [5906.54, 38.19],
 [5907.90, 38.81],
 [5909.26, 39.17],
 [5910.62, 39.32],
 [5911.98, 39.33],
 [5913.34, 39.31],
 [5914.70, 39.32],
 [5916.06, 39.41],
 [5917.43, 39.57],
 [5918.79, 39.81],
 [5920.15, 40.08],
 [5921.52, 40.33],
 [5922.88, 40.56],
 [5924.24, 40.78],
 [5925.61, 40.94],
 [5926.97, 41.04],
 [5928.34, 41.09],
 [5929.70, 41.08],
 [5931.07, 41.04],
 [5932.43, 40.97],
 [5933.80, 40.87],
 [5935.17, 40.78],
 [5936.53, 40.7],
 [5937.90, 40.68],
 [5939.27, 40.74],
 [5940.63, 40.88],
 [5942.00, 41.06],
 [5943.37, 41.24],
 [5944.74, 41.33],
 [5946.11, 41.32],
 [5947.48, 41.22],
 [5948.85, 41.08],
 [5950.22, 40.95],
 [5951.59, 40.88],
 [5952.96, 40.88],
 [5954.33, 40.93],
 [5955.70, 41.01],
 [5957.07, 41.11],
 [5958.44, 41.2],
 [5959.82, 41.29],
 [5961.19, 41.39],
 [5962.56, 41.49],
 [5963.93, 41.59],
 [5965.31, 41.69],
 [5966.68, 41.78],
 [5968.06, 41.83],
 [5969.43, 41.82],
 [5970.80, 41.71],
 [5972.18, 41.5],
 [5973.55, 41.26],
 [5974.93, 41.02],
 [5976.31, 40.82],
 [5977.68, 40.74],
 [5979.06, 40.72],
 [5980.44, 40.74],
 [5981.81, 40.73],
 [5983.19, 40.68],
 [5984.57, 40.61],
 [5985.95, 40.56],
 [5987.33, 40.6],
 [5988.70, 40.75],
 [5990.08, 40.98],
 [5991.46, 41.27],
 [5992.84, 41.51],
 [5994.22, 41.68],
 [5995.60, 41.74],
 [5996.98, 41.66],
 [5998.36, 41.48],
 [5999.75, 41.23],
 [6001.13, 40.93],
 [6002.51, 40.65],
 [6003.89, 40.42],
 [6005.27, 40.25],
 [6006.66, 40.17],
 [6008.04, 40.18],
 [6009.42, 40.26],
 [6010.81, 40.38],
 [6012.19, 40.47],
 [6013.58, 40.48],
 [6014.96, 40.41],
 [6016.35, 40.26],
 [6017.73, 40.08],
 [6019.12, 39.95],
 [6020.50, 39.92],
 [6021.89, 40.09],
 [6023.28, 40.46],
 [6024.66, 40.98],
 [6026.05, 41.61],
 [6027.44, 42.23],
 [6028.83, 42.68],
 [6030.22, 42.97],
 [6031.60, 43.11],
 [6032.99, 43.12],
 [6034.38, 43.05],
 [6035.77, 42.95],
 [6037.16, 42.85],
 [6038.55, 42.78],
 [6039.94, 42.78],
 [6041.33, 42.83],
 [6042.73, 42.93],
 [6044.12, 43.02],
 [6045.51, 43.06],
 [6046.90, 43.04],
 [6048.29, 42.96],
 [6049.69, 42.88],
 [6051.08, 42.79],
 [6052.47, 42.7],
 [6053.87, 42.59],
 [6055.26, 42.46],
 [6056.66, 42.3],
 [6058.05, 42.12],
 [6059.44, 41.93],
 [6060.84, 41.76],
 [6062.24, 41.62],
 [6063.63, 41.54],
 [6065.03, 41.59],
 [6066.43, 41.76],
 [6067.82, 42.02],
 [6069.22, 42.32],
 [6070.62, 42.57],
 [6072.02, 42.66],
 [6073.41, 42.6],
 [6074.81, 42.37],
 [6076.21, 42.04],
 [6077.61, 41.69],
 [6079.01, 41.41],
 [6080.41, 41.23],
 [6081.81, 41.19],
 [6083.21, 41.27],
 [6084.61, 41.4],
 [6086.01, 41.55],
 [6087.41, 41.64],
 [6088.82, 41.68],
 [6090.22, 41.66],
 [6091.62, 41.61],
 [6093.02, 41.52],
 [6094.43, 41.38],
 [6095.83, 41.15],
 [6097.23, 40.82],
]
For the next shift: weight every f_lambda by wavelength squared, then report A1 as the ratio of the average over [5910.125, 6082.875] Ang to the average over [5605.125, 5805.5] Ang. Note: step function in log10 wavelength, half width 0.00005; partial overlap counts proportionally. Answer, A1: 1.16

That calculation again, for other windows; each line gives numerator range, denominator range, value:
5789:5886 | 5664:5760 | 1.07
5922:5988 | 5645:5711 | 1.17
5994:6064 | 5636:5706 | 1.21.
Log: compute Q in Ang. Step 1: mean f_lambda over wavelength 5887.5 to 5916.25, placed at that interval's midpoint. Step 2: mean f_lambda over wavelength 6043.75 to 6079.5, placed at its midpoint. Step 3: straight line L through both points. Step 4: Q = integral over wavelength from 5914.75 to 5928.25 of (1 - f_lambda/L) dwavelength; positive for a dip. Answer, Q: -3.4 Ang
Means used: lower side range 30.8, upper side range 42.3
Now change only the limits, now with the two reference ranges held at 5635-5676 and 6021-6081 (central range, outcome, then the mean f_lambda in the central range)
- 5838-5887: 1.6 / 39.2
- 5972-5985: 0.2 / 40.9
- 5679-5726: 0.5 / 38.6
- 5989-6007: 0.3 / 41.1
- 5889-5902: 5.5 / 23.5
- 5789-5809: -1.1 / 42.2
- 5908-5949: 0.7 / 40.5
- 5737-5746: -0.4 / 41.2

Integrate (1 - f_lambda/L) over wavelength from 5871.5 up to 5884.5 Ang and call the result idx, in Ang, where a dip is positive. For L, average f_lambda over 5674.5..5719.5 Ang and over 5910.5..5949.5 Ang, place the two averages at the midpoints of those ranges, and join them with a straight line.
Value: 0.6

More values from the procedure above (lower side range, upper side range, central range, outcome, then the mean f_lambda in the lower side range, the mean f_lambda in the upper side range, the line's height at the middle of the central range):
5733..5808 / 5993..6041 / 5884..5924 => 8.4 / 41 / 41.3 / 41.2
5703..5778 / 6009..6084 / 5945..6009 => 0.6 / 40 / 41.9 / 41.5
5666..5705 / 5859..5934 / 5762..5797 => -2.5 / 39.3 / 35.9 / 37.8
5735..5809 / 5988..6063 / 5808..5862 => 0.2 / 41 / 41.7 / 41.2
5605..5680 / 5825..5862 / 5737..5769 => -1.0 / 38.4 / 40.7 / 39.7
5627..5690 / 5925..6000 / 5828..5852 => -0.5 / 38.8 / 41.1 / 40.2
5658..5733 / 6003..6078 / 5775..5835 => -2.0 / 38.9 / 41.8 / 39.8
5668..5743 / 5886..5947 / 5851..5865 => -1.1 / 39.3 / 35.7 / 36.7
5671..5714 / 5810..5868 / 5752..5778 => -0.7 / 38.8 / 40.8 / 39.8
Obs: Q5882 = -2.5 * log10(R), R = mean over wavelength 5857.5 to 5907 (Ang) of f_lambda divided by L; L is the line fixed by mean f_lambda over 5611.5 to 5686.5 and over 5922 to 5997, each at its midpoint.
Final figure 0.20 mag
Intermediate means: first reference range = 38.4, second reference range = 41.1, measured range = 33.6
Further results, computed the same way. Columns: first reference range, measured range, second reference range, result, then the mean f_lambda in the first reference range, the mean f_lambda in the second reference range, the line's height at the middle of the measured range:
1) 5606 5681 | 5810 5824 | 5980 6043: -0.04 mag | 38.4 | 41.3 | 39.8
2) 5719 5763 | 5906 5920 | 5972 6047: 0.05 mag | 40.7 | 41.3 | 41.1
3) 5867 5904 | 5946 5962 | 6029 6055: -0.12 mag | 31.8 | 42.9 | 36.7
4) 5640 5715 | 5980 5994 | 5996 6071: 0.01 mag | 38.6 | 41.7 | 41.3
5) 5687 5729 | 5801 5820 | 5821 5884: -0.06 mag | 38.7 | 40.2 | 39.8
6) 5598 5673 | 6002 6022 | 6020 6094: 0.04 mag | 38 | 42.1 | 41.7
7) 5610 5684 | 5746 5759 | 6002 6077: -0.03 mag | 38.4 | 41.8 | 39.3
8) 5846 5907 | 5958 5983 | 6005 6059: -0.06 mag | 34.9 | 41.8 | 39.1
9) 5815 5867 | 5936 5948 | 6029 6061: 0.02 mag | 40.7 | 42.8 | 41.7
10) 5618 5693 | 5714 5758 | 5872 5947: -0.07 mag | 38.6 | 36.1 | 37.8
